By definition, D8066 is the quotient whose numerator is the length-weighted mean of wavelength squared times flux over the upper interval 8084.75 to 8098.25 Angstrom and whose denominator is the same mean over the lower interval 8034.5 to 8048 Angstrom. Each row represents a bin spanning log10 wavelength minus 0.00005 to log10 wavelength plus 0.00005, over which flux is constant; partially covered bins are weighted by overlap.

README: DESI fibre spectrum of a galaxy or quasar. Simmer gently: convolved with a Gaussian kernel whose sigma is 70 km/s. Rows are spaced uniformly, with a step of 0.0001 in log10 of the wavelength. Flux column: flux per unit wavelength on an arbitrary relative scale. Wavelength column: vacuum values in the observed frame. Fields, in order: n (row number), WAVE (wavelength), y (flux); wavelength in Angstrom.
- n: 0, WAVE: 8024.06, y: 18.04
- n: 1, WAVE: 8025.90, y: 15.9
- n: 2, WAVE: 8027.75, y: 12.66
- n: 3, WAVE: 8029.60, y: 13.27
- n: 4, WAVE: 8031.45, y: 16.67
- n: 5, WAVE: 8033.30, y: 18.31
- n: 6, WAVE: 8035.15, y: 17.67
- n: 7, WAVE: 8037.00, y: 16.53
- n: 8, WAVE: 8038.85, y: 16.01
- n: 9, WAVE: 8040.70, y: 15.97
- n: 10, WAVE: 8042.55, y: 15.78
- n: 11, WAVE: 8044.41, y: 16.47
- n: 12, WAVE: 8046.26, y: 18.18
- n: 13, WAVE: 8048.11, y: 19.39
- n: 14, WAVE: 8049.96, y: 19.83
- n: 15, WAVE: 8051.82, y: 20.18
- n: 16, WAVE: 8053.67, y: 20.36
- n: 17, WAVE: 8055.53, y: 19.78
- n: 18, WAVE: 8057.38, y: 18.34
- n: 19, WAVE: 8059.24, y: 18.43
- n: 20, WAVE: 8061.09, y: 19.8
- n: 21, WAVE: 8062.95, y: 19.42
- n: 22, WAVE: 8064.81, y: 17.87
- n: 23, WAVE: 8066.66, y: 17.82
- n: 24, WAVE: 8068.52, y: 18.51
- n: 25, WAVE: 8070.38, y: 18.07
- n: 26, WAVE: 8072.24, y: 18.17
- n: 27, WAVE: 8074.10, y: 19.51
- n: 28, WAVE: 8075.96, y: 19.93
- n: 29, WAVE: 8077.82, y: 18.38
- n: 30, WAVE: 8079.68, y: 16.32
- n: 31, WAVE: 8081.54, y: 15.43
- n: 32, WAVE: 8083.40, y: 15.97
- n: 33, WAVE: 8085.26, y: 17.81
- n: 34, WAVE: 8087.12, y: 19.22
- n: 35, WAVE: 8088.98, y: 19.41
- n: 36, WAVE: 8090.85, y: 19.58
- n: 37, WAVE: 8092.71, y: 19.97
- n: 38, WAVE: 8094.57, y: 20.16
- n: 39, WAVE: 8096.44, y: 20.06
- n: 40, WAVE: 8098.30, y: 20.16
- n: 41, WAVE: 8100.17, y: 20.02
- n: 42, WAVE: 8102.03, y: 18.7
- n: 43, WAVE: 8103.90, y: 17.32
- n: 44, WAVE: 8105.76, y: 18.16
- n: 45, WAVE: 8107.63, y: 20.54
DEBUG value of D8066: 1.18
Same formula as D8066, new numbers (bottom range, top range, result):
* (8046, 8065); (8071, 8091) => 0.94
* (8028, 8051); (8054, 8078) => 1.12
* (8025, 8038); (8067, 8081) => 1.17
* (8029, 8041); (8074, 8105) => 1.15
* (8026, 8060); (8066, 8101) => 1.08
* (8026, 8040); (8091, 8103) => 1.27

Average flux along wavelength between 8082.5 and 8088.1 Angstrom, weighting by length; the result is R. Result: 17.7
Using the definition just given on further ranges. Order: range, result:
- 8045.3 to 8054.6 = 19.6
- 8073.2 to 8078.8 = 19.2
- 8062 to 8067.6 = 18.4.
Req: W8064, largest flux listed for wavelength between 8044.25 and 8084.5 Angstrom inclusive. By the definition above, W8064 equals 20.36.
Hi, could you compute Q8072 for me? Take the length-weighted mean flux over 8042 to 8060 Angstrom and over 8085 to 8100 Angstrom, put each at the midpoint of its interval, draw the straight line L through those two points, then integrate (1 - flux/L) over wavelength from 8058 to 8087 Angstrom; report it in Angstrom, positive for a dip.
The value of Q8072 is 1.6 Angstrom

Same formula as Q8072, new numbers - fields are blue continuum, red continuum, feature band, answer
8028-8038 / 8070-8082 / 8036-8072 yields -2.4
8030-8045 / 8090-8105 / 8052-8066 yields -1.3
